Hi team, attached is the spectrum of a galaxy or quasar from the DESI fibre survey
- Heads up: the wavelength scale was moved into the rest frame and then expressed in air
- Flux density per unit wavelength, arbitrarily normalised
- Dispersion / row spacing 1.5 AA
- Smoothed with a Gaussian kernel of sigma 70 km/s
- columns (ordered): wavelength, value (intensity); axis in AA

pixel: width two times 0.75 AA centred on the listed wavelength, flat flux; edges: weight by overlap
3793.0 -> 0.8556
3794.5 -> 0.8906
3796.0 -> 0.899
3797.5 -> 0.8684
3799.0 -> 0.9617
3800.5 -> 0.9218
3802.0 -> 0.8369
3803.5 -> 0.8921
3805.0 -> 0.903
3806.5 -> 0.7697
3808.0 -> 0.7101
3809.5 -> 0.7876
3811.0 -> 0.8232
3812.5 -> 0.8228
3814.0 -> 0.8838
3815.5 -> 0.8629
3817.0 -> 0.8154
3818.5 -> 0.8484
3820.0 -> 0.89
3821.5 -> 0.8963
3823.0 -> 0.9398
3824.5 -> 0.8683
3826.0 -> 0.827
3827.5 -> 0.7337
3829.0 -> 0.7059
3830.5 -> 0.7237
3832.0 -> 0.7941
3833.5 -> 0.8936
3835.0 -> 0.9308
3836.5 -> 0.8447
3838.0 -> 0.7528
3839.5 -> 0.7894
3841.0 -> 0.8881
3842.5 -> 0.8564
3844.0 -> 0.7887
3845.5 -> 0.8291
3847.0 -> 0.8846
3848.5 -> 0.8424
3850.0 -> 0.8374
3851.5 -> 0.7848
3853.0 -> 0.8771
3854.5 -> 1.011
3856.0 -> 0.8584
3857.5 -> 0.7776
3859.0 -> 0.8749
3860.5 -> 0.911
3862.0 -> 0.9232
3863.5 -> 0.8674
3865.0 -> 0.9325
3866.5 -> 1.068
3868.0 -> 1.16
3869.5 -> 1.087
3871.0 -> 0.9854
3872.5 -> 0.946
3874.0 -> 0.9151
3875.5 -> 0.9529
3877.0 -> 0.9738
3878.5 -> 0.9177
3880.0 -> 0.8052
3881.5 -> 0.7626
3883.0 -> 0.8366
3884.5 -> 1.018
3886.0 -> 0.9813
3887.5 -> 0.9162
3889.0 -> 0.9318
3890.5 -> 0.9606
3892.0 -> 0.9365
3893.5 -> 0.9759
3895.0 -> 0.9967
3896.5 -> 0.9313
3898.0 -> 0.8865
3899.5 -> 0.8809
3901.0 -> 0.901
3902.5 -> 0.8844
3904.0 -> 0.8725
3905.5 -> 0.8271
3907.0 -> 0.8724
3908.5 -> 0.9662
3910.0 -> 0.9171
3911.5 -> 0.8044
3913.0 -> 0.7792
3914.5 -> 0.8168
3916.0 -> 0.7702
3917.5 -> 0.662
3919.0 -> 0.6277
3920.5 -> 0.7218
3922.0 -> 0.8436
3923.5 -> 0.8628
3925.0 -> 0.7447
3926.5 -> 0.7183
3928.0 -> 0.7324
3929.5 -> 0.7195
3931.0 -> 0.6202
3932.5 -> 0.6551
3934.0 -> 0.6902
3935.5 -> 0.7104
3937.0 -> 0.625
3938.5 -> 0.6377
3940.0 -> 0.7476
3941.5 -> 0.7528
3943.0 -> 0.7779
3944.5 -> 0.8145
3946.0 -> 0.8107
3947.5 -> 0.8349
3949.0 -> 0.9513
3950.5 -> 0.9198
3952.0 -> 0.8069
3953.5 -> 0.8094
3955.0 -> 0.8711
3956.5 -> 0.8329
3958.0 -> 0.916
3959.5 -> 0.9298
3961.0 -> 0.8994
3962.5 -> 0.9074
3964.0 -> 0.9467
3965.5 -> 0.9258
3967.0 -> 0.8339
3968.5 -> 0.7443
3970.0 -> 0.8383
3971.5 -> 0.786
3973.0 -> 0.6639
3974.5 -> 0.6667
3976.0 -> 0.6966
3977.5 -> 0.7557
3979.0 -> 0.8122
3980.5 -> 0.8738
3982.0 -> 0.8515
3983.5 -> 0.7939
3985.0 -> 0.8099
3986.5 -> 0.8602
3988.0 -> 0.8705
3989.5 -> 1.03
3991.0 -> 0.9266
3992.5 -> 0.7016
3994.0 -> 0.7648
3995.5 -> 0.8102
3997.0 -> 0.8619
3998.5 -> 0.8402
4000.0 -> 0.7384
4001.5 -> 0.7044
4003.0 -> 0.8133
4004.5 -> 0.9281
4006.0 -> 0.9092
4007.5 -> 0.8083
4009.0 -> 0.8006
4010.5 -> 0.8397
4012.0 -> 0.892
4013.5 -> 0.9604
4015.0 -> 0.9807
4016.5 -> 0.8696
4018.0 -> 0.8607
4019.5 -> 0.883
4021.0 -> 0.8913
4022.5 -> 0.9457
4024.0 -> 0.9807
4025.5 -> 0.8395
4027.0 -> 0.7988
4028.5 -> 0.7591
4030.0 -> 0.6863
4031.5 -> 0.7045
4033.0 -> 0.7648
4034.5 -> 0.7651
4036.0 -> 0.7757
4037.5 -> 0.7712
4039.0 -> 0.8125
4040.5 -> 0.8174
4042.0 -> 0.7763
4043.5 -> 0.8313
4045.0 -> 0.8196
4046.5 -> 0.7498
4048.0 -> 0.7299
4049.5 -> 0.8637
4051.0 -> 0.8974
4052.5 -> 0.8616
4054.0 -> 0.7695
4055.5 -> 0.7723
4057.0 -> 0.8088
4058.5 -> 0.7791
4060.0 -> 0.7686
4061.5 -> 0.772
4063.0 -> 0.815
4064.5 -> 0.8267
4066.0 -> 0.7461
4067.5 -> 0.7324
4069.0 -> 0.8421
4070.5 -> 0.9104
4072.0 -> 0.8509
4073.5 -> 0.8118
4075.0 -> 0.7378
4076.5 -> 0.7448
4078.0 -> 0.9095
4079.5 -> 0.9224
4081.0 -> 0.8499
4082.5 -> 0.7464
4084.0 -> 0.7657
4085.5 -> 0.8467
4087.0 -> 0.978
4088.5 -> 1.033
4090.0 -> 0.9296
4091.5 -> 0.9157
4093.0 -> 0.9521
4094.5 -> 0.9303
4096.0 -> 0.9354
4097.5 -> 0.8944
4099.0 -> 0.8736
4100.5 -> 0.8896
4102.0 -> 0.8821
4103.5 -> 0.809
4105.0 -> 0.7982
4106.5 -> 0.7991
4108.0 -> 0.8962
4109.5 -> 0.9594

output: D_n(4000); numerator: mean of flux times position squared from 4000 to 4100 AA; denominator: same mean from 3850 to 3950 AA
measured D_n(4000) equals 1.1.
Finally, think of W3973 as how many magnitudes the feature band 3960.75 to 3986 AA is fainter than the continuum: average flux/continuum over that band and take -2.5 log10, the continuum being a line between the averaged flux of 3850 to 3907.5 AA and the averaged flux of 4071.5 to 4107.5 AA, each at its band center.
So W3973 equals 0.11 mag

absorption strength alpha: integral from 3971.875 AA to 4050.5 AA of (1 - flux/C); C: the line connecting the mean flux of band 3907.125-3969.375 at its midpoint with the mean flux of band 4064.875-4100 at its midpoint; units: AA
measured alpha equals 1.0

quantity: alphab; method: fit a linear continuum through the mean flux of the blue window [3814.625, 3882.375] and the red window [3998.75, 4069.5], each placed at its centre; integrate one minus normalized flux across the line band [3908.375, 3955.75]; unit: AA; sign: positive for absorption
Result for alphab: 4.5 AA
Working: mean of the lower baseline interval 0.876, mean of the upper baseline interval 0.818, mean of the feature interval 0.77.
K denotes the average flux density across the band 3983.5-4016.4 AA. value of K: 0.849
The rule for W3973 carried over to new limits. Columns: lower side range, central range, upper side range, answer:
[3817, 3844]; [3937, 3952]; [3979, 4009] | 0.05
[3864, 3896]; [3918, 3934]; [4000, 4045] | 0.26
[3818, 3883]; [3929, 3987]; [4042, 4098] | 0.08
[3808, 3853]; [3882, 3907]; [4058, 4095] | -0.10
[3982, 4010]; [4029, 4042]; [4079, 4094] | 0.13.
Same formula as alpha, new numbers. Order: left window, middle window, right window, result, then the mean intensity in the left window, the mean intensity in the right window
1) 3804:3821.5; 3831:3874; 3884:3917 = -1.5 AA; 0.833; 0.899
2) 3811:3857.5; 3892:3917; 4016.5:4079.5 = -1.4 AA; 0.841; 0.811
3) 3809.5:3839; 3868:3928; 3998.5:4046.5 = -3.4 AA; 0.833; 0.829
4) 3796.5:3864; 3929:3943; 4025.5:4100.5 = 2.5 AA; 0.847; 0.824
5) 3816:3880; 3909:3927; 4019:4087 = 1.7 AA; 0.88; 0.812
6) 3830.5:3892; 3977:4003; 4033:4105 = 1.0 AA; 0.898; 0.833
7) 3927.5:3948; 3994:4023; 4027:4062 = -3.5 AA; 0.722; 0.785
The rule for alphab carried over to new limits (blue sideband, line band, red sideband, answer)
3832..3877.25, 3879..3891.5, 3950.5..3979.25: -0.34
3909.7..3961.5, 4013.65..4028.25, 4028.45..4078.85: -1.89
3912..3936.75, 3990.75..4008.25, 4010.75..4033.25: 0.27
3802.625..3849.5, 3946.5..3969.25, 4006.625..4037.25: -1.02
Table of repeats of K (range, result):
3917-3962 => 0.776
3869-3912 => 0.918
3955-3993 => 0.837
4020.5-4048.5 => 0.801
